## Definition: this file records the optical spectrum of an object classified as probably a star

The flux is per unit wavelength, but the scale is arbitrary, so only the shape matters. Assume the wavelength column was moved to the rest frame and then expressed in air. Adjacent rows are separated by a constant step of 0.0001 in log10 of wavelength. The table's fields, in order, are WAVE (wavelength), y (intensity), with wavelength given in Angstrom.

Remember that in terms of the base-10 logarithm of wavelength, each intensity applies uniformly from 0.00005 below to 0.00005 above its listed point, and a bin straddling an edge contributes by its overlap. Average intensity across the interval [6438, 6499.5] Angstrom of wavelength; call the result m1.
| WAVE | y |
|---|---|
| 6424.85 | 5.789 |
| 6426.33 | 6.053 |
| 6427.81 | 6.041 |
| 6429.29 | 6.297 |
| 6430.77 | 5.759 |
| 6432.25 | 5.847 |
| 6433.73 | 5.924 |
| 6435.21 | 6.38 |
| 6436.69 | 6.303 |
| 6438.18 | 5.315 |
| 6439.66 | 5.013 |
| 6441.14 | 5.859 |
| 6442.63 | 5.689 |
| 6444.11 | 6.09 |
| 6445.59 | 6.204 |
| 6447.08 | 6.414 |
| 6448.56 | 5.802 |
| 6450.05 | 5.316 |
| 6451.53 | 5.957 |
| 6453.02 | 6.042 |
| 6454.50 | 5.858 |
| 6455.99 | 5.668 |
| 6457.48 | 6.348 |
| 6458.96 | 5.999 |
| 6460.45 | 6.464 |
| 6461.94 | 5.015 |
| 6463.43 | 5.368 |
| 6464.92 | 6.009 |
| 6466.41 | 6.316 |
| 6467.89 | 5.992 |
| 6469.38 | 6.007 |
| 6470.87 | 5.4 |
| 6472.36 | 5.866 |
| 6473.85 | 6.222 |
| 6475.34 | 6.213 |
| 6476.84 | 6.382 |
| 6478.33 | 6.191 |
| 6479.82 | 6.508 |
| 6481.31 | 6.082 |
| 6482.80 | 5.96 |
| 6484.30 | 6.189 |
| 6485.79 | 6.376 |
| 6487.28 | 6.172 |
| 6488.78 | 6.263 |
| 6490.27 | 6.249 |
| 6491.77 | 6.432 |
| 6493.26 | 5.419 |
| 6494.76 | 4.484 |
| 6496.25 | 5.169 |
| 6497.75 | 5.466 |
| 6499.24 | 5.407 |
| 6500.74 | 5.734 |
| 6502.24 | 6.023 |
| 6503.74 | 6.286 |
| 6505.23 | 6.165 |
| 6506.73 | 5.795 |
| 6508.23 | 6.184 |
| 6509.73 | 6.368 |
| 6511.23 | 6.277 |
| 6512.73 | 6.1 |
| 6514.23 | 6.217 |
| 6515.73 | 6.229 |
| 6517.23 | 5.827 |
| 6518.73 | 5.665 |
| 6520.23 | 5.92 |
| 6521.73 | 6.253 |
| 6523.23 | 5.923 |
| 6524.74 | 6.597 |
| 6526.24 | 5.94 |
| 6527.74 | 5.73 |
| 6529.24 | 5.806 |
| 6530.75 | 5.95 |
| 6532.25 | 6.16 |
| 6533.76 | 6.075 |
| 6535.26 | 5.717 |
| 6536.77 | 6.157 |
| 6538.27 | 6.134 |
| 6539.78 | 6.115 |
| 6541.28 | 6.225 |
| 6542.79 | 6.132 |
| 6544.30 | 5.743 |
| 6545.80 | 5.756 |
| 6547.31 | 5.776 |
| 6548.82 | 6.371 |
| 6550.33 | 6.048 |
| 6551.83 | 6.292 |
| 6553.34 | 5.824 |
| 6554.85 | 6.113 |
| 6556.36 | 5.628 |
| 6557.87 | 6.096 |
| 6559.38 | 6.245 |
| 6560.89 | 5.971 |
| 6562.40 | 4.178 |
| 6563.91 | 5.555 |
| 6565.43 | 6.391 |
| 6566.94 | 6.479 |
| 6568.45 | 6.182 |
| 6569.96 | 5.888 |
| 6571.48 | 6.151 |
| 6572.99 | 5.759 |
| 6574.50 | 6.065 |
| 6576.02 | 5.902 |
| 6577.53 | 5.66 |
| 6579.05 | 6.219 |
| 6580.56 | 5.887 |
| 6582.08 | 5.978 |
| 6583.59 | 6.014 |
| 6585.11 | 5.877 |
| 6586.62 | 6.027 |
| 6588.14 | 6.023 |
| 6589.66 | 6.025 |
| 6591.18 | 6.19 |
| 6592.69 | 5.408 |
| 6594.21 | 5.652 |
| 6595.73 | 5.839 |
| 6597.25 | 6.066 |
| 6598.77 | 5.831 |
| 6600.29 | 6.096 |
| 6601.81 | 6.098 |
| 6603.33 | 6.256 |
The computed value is 5.9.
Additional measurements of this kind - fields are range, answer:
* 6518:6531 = 5.98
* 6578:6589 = 5.99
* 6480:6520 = 5.95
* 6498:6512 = 6.01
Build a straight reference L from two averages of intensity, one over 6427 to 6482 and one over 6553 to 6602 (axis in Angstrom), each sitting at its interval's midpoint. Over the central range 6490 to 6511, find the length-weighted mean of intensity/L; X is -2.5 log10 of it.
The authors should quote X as 0.03 mag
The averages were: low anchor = 5.95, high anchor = 5.92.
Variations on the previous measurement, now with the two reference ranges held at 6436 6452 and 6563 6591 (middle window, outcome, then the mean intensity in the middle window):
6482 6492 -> -0.063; 6.22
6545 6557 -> -0.004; 5.98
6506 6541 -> -0.024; 6.05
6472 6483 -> -0.062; 6.2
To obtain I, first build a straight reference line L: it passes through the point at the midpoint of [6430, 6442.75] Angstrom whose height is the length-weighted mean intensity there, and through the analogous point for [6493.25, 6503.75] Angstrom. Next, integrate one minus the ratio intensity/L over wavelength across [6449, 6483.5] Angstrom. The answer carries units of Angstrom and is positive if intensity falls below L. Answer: -2.1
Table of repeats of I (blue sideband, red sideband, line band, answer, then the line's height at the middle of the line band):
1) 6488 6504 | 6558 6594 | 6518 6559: -1.36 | 5.82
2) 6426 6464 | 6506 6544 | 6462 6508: 0.33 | 5.97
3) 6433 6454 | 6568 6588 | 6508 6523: -0.42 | 5.93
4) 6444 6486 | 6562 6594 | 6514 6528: -0.18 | 5.96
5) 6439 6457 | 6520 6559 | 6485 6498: 0.29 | 5.92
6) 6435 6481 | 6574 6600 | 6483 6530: -0.20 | 5.93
